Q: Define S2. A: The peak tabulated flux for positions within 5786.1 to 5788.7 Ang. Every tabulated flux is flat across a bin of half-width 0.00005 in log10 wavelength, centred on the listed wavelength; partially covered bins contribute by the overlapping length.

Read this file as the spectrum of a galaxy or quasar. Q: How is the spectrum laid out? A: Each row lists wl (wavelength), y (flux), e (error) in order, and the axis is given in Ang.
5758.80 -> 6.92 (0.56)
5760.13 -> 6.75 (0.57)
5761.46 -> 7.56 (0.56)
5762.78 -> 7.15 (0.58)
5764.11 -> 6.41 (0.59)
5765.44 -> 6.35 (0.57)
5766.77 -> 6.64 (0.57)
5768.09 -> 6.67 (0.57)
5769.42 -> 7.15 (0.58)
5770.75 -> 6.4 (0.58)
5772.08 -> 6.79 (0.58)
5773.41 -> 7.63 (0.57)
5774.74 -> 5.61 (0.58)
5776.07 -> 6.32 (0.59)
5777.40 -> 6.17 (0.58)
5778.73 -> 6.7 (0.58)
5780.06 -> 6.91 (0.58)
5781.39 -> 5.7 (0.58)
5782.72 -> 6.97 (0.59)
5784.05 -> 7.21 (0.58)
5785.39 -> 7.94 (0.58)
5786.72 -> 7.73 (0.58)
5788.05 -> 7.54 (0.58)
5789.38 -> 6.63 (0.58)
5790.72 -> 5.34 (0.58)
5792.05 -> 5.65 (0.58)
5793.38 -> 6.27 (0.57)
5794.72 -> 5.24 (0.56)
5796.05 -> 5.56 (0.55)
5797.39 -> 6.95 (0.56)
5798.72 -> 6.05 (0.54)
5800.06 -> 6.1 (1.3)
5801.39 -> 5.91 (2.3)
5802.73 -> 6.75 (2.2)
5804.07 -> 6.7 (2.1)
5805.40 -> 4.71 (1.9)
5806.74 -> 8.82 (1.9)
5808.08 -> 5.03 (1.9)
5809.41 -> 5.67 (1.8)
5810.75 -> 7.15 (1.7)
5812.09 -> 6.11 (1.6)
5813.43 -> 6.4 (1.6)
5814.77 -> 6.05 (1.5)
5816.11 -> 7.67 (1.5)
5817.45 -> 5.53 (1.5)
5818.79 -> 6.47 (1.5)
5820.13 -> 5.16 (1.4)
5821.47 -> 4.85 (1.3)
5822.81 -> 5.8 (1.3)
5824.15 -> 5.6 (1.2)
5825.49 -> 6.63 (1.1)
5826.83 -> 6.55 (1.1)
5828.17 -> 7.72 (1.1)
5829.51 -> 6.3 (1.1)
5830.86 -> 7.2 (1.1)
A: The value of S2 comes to 7.73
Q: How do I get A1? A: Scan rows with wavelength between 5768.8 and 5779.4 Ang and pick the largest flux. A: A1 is 7.63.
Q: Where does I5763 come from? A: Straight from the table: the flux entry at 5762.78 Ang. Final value 7.15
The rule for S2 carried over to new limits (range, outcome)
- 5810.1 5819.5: 7.67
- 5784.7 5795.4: 7.94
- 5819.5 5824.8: 5.8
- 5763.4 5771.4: 7.15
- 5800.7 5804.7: 6.75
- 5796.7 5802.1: 6.95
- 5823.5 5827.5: 6.63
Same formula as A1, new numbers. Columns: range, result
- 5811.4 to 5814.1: 6.4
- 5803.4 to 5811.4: 8.82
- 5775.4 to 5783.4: 6.97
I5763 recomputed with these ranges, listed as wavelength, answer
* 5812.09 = 6.11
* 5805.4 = 4.71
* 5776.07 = 6.32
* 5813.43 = 6.4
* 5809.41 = 5.67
